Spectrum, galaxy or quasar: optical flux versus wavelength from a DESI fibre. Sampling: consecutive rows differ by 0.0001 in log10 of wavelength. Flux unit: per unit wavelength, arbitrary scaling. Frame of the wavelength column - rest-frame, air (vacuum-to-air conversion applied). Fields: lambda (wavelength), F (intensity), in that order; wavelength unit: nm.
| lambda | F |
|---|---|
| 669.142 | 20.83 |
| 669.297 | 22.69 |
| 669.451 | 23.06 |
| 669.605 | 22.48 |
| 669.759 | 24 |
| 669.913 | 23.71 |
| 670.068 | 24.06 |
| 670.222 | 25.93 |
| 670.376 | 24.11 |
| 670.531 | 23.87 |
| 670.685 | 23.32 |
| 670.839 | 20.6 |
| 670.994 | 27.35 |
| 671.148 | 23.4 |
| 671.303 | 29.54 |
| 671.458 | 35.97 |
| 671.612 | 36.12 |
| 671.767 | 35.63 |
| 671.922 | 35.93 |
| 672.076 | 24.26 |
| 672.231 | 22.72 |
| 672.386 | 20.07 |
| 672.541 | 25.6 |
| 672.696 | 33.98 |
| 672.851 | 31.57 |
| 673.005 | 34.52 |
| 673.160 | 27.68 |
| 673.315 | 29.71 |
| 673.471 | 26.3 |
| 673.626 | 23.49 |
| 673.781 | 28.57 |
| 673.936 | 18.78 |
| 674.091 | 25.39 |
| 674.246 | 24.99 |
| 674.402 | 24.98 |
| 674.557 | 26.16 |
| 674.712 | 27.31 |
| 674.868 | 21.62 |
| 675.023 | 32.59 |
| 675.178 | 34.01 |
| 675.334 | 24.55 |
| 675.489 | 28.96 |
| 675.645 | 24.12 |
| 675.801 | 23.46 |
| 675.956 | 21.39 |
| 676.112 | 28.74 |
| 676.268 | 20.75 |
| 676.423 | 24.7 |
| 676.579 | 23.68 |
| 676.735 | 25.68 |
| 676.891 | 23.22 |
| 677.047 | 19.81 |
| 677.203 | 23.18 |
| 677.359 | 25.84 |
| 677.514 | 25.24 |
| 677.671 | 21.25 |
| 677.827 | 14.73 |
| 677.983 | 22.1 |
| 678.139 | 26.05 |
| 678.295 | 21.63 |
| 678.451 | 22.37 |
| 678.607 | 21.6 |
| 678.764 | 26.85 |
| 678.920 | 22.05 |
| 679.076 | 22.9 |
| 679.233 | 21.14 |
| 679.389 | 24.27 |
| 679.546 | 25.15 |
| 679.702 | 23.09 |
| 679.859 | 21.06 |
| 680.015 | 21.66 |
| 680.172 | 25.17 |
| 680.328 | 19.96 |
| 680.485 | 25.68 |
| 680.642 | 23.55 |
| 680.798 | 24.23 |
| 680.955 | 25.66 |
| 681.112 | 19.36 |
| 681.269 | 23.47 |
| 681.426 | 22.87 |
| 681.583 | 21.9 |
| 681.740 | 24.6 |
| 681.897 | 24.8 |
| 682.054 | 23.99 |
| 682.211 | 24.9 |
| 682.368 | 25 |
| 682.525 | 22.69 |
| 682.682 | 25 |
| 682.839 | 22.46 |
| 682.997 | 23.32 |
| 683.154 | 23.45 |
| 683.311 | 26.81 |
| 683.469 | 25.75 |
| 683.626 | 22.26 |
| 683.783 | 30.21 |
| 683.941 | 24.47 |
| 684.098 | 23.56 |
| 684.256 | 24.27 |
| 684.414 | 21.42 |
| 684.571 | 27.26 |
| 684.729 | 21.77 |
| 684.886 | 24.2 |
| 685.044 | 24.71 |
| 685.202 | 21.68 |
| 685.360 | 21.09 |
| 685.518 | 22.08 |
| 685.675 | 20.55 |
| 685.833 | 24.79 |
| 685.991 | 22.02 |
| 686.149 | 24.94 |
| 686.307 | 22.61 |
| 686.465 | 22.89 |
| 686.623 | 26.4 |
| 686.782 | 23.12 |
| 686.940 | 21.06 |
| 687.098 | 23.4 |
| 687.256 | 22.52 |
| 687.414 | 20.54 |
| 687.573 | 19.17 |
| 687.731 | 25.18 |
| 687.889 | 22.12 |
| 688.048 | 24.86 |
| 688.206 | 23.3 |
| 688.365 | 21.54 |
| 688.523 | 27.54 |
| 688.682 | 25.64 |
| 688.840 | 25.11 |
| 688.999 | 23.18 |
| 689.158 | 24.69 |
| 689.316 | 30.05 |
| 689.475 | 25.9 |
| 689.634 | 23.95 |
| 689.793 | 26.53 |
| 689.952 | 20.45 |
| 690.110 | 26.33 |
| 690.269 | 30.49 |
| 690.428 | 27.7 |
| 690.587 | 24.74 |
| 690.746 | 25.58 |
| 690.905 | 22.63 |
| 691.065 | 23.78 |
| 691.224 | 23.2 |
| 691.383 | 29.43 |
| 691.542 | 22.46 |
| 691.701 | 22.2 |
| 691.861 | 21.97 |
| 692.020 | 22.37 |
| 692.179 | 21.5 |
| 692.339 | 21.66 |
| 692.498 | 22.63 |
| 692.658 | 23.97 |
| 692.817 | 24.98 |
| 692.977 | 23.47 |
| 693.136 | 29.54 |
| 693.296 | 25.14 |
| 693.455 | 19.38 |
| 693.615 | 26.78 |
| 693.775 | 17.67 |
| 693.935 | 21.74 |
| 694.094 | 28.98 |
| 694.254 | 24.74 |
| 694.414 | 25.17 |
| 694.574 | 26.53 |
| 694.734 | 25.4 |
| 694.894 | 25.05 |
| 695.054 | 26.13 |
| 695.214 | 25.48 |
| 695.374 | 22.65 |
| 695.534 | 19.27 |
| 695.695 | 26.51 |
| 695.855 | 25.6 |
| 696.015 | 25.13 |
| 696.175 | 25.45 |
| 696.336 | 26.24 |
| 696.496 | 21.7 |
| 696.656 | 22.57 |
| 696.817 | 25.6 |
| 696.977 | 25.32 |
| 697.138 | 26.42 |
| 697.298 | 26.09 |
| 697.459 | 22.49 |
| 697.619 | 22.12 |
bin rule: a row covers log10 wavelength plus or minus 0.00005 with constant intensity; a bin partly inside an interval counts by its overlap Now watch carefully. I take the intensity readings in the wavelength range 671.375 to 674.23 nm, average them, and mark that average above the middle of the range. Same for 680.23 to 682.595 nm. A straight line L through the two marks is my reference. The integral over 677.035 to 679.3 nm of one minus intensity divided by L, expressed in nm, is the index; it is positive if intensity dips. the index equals 0.26 nm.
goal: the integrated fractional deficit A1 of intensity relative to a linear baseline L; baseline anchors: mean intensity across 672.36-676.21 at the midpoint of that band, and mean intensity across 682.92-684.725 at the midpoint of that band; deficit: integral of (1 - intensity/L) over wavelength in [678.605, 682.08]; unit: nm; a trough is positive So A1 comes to 0.29 nm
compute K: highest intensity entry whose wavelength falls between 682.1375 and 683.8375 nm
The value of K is 30.21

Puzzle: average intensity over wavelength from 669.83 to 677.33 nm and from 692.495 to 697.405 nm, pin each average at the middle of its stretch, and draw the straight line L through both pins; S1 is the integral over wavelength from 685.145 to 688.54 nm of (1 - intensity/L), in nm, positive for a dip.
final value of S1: 0.33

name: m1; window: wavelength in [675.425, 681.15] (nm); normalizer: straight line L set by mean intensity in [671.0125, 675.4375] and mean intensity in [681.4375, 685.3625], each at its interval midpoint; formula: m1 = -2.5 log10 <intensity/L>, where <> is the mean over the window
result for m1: 0.12 mag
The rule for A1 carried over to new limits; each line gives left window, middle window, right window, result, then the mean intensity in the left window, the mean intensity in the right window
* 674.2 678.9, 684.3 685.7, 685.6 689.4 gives 0.05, 24.3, 23.6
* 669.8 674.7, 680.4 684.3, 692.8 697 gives 0.26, 27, 24.5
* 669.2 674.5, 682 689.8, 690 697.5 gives 0.41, 26.6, 24.5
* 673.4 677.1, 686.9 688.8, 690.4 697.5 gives 0.11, 25.2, 24.3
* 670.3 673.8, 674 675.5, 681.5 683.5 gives 0.01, 28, 24.2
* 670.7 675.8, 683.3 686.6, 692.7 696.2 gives 0.28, 27.6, 24.6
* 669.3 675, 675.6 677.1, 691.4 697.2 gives 0.14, 26.6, 24.1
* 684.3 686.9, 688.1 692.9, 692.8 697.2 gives -0.12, 23.2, 24.6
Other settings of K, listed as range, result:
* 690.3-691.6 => 29.43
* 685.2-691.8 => 30.49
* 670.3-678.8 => 36.12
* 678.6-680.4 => 26.85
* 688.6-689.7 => 30.05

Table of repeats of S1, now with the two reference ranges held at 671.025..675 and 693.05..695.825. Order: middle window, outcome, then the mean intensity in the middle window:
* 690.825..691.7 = 0.03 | 24.1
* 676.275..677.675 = 0.19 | 23.6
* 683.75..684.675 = 0.04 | 24.8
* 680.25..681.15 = 0.11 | 23.2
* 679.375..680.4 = 0.15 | 22.8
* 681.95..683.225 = 0.12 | 23.9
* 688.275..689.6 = 0.00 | 25.4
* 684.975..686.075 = 0.15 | 22.4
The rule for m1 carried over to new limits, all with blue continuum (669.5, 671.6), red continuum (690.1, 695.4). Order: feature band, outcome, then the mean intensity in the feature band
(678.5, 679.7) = 0.08 mag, 23.4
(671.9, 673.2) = -0.11 mag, 28.2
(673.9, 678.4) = 0.04 mag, 24.3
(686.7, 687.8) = 0.12 mag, 22.1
